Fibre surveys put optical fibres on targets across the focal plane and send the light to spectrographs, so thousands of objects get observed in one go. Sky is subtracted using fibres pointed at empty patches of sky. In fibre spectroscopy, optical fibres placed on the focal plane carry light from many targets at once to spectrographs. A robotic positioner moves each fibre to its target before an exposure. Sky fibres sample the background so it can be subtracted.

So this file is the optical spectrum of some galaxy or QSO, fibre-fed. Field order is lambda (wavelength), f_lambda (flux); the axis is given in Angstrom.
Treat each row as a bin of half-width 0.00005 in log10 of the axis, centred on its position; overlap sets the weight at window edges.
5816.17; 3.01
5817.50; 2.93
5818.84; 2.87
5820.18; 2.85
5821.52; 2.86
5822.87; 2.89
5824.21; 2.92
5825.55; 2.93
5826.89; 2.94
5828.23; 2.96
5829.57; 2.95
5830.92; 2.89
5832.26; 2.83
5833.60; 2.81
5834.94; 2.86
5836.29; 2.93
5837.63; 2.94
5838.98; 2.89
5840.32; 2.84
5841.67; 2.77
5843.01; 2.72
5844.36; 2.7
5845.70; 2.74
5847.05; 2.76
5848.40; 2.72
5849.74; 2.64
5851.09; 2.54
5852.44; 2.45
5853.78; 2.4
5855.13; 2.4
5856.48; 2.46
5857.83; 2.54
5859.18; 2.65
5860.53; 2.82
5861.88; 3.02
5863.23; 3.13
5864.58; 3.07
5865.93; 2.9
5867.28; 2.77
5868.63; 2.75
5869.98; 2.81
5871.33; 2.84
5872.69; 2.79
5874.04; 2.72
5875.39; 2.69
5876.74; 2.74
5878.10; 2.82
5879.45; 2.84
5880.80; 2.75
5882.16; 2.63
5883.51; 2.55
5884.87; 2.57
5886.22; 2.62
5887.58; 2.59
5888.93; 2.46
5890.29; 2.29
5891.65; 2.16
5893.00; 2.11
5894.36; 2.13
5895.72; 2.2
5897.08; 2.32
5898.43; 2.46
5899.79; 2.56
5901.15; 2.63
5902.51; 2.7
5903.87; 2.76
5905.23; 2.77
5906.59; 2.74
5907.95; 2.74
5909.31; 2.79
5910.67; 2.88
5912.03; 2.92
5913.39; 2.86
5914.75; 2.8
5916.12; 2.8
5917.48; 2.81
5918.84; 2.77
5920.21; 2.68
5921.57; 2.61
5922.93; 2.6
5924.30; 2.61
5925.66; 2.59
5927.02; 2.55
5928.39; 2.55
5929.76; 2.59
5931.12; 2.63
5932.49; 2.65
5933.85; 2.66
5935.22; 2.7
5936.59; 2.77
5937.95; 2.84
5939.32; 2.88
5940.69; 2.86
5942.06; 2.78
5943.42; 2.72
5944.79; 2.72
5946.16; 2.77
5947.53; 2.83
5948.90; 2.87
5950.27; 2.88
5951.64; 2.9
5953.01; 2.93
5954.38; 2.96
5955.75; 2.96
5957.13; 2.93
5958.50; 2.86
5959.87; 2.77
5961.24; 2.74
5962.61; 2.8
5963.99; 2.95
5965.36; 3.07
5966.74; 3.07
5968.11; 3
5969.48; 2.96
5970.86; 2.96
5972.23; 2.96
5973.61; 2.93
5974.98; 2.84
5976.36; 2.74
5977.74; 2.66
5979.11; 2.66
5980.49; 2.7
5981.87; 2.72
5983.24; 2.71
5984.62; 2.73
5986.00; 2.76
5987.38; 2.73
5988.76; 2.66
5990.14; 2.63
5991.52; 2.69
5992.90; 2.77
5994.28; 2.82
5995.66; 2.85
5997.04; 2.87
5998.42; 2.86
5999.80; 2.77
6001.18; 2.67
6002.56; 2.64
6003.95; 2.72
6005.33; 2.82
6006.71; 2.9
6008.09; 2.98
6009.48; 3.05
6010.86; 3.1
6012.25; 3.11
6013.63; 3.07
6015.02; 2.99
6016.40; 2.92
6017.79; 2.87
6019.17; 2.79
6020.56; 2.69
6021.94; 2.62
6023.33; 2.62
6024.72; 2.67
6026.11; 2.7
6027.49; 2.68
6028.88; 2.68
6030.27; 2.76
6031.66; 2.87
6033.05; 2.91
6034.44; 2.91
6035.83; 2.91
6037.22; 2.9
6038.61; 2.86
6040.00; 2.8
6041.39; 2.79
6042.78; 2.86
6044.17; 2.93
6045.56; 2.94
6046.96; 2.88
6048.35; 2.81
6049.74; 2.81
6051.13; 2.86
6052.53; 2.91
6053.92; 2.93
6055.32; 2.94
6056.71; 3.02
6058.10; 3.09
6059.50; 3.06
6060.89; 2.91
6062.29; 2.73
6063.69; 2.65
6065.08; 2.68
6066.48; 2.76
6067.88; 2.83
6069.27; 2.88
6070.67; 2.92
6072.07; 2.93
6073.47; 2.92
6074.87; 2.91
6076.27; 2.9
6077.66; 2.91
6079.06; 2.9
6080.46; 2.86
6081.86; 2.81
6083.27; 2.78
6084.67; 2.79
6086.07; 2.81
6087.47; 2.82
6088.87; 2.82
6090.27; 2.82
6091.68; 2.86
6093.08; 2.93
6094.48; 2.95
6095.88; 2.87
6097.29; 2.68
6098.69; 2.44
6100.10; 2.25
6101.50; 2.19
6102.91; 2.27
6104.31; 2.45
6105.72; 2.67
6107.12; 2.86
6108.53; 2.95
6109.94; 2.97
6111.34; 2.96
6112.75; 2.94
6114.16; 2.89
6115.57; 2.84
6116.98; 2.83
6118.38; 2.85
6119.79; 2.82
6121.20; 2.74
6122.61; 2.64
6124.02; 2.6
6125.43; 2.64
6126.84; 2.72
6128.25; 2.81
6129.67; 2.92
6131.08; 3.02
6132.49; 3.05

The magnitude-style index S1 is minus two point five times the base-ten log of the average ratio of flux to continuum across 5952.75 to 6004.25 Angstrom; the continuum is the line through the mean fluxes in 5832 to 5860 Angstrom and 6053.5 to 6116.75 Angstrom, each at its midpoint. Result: -0.024 mag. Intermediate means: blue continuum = 2.69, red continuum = 2.81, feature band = 2.82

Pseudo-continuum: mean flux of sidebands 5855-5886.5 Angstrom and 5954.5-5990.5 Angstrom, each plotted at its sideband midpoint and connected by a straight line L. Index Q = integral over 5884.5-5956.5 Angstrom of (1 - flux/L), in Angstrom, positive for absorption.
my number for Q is 3.1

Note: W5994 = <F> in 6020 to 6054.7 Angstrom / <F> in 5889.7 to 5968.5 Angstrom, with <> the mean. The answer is 1.04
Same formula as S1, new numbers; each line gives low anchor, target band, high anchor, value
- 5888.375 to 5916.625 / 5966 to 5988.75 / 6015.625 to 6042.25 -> -0.05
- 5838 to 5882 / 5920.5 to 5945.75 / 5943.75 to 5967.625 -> 0.06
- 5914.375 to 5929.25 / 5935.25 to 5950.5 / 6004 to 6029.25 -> -0.04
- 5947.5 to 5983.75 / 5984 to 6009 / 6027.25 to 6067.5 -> 0.03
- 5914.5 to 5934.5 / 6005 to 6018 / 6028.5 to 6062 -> -0.06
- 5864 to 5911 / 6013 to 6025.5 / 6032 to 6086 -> 0.01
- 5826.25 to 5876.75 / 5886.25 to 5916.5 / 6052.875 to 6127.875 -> 0.08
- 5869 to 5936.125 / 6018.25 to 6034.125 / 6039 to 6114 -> 0.01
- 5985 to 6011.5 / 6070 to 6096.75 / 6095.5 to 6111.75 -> -0.08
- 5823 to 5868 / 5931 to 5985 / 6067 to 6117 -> -0.02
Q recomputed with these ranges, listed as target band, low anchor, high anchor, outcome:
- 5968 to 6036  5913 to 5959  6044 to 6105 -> -0.7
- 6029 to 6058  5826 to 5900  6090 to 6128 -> -1.8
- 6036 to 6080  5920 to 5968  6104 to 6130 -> -1.4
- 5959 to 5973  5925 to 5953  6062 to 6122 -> -0.9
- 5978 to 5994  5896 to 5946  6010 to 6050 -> 0.5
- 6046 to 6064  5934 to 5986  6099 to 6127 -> -1.0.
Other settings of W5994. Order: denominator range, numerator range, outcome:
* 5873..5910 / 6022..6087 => 1.11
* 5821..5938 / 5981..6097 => 1.05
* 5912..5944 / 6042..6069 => 1.06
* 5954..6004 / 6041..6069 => 1.02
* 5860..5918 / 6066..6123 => 1.04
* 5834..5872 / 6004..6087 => 1.04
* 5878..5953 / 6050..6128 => 1.05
